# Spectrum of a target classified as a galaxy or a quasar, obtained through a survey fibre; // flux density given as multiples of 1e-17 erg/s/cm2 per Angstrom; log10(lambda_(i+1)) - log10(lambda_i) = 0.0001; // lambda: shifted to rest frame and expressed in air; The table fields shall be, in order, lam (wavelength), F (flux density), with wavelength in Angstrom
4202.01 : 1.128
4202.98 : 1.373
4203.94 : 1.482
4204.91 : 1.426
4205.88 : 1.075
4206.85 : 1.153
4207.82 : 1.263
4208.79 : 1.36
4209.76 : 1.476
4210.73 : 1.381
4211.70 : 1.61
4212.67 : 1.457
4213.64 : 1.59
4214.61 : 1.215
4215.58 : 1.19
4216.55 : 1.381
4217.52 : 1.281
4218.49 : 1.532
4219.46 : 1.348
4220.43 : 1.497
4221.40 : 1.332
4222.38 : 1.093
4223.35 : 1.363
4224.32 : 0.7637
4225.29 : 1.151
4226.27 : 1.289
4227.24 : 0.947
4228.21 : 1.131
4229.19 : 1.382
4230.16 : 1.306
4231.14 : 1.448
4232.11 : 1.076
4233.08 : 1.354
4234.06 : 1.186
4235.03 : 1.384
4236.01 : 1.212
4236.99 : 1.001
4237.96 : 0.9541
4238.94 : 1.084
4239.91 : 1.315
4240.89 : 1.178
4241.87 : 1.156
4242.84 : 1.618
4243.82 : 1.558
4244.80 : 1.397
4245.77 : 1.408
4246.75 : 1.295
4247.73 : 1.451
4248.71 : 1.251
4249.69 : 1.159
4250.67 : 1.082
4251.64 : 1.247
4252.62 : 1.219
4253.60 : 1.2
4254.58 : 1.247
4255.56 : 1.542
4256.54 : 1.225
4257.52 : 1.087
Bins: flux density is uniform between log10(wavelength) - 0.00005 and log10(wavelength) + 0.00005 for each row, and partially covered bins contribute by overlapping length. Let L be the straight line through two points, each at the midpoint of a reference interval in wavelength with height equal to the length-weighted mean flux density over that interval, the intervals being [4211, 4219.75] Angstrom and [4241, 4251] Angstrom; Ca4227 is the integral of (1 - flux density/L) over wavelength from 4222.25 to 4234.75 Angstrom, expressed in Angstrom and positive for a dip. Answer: 1.6 Angstrom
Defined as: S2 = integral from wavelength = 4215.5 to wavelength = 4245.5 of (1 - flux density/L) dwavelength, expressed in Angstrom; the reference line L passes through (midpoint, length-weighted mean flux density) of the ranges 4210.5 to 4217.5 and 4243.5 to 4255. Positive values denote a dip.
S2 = 2.0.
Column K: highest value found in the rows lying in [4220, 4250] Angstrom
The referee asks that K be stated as 1.618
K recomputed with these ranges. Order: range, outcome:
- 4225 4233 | 1.448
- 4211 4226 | 1.61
